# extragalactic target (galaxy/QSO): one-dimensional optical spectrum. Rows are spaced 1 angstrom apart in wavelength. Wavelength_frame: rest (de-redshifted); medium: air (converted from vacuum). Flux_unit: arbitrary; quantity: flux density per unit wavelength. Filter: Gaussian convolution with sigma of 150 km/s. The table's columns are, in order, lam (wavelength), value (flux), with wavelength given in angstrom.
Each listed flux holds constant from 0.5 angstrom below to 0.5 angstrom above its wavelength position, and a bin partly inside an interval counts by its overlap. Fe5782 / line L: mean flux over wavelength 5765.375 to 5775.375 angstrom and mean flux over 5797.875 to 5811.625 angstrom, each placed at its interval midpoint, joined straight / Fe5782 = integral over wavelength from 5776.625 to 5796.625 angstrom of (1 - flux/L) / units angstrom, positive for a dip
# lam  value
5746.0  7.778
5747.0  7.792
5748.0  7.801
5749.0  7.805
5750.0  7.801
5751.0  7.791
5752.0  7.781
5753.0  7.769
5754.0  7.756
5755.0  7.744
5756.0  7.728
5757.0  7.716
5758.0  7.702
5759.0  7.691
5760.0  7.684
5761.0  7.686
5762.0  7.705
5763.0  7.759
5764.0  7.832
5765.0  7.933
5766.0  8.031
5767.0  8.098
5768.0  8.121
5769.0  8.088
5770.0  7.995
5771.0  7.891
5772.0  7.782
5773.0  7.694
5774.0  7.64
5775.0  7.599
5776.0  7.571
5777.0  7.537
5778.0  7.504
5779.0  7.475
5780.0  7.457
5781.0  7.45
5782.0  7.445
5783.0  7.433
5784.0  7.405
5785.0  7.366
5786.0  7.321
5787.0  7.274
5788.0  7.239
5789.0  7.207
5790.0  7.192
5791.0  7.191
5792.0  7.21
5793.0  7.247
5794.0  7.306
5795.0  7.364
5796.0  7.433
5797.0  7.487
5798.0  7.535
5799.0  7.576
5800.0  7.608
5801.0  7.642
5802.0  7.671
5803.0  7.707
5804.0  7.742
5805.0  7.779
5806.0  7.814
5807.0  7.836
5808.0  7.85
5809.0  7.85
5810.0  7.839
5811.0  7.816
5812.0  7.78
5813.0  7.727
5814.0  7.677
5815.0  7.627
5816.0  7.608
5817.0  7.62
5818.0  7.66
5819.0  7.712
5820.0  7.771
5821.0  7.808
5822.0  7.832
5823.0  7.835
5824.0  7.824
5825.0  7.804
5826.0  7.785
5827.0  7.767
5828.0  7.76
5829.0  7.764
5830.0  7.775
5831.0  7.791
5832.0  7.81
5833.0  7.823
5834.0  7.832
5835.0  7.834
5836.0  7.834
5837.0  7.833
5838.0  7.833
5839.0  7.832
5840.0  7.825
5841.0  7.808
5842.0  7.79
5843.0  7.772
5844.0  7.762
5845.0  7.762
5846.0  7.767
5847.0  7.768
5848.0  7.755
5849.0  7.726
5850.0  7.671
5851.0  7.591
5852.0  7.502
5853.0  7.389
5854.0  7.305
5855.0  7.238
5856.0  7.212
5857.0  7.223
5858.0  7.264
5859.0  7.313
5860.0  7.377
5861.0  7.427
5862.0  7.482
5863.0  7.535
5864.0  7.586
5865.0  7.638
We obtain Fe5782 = 1.2 angstrom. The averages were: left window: 7.9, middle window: 7.35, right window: 7.74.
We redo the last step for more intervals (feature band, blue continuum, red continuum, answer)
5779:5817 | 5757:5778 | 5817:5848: 1.26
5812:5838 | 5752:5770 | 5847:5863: -0.68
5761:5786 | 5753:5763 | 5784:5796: -0.62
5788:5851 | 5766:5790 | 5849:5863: -1.66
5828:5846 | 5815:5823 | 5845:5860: -0.50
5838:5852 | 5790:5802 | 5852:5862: -0.78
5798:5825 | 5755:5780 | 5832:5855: 0.00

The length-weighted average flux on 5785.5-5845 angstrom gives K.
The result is 7.67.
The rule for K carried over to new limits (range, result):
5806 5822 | 7.75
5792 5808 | 7.58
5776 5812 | 7.51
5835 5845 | 7.81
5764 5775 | 7.91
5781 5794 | 7.3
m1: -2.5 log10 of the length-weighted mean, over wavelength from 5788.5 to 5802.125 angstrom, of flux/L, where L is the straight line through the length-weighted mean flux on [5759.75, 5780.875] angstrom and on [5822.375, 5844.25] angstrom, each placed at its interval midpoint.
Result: 0.05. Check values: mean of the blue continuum 7.76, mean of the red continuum 7.8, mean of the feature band 7.4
